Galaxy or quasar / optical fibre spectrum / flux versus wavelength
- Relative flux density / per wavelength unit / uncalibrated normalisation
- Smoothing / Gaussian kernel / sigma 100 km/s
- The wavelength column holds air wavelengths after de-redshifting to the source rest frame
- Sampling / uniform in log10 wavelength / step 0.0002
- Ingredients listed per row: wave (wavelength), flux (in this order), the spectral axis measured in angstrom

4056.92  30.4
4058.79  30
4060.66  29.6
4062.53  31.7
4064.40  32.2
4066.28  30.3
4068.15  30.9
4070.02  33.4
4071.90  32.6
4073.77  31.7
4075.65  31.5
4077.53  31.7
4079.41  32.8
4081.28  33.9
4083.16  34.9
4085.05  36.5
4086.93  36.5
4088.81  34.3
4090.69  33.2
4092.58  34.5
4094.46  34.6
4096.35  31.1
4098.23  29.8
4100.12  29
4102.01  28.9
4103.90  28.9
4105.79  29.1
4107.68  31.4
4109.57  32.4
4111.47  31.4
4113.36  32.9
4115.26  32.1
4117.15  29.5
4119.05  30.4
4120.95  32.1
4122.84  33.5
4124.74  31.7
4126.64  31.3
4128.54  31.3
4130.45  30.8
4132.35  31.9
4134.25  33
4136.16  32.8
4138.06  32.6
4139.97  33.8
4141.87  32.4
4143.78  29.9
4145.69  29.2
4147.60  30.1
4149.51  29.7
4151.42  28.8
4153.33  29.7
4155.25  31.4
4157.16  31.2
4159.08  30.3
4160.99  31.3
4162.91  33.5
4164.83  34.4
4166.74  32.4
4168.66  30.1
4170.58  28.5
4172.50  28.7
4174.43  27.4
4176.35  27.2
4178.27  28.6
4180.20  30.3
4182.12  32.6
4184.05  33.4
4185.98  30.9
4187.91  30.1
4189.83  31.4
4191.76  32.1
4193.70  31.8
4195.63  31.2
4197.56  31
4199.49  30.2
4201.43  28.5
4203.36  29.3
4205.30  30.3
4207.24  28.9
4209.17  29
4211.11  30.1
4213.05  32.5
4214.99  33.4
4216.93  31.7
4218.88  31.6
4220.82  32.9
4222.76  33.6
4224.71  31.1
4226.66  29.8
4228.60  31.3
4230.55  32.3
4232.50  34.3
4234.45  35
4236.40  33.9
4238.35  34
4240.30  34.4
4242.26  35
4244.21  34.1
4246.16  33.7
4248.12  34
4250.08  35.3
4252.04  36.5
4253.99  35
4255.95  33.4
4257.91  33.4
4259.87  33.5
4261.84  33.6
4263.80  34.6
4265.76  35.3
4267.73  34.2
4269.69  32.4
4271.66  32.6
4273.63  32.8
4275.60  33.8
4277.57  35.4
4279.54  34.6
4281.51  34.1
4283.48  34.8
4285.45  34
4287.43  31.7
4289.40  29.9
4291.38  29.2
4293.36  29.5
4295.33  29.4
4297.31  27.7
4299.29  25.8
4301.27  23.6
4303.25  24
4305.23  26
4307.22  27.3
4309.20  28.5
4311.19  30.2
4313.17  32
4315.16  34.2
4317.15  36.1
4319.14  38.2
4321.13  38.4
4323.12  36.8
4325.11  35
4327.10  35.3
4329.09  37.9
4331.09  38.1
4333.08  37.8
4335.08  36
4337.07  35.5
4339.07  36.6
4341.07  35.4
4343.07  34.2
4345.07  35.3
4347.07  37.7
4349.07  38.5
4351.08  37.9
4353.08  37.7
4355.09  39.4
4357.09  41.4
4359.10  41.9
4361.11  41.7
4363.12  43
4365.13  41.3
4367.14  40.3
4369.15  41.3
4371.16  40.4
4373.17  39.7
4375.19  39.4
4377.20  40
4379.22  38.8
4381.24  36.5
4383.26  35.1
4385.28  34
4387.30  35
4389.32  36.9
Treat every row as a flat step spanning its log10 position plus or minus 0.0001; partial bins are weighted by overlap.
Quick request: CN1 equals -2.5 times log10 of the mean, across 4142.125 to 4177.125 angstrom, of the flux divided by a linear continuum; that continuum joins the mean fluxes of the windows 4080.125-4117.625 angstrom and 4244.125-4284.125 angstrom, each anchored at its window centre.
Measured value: 0.093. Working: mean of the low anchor 32.3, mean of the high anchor 34.1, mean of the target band 30.3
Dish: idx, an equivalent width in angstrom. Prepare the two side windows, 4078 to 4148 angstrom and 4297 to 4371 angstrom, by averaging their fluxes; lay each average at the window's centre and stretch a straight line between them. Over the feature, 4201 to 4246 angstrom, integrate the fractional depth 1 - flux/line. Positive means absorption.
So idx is 2.2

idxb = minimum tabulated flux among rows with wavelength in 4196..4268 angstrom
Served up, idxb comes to 28.5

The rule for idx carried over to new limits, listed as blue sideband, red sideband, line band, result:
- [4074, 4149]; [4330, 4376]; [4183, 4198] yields 1.2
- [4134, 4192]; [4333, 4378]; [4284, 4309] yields 5.5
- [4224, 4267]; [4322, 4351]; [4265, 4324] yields 5.9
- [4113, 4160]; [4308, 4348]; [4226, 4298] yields 1.6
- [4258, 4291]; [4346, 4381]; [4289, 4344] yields 6.2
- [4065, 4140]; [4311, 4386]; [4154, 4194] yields 3.5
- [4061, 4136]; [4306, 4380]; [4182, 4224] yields 3.8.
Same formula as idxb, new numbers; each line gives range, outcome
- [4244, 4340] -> 23.6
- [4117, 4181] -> 27.2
